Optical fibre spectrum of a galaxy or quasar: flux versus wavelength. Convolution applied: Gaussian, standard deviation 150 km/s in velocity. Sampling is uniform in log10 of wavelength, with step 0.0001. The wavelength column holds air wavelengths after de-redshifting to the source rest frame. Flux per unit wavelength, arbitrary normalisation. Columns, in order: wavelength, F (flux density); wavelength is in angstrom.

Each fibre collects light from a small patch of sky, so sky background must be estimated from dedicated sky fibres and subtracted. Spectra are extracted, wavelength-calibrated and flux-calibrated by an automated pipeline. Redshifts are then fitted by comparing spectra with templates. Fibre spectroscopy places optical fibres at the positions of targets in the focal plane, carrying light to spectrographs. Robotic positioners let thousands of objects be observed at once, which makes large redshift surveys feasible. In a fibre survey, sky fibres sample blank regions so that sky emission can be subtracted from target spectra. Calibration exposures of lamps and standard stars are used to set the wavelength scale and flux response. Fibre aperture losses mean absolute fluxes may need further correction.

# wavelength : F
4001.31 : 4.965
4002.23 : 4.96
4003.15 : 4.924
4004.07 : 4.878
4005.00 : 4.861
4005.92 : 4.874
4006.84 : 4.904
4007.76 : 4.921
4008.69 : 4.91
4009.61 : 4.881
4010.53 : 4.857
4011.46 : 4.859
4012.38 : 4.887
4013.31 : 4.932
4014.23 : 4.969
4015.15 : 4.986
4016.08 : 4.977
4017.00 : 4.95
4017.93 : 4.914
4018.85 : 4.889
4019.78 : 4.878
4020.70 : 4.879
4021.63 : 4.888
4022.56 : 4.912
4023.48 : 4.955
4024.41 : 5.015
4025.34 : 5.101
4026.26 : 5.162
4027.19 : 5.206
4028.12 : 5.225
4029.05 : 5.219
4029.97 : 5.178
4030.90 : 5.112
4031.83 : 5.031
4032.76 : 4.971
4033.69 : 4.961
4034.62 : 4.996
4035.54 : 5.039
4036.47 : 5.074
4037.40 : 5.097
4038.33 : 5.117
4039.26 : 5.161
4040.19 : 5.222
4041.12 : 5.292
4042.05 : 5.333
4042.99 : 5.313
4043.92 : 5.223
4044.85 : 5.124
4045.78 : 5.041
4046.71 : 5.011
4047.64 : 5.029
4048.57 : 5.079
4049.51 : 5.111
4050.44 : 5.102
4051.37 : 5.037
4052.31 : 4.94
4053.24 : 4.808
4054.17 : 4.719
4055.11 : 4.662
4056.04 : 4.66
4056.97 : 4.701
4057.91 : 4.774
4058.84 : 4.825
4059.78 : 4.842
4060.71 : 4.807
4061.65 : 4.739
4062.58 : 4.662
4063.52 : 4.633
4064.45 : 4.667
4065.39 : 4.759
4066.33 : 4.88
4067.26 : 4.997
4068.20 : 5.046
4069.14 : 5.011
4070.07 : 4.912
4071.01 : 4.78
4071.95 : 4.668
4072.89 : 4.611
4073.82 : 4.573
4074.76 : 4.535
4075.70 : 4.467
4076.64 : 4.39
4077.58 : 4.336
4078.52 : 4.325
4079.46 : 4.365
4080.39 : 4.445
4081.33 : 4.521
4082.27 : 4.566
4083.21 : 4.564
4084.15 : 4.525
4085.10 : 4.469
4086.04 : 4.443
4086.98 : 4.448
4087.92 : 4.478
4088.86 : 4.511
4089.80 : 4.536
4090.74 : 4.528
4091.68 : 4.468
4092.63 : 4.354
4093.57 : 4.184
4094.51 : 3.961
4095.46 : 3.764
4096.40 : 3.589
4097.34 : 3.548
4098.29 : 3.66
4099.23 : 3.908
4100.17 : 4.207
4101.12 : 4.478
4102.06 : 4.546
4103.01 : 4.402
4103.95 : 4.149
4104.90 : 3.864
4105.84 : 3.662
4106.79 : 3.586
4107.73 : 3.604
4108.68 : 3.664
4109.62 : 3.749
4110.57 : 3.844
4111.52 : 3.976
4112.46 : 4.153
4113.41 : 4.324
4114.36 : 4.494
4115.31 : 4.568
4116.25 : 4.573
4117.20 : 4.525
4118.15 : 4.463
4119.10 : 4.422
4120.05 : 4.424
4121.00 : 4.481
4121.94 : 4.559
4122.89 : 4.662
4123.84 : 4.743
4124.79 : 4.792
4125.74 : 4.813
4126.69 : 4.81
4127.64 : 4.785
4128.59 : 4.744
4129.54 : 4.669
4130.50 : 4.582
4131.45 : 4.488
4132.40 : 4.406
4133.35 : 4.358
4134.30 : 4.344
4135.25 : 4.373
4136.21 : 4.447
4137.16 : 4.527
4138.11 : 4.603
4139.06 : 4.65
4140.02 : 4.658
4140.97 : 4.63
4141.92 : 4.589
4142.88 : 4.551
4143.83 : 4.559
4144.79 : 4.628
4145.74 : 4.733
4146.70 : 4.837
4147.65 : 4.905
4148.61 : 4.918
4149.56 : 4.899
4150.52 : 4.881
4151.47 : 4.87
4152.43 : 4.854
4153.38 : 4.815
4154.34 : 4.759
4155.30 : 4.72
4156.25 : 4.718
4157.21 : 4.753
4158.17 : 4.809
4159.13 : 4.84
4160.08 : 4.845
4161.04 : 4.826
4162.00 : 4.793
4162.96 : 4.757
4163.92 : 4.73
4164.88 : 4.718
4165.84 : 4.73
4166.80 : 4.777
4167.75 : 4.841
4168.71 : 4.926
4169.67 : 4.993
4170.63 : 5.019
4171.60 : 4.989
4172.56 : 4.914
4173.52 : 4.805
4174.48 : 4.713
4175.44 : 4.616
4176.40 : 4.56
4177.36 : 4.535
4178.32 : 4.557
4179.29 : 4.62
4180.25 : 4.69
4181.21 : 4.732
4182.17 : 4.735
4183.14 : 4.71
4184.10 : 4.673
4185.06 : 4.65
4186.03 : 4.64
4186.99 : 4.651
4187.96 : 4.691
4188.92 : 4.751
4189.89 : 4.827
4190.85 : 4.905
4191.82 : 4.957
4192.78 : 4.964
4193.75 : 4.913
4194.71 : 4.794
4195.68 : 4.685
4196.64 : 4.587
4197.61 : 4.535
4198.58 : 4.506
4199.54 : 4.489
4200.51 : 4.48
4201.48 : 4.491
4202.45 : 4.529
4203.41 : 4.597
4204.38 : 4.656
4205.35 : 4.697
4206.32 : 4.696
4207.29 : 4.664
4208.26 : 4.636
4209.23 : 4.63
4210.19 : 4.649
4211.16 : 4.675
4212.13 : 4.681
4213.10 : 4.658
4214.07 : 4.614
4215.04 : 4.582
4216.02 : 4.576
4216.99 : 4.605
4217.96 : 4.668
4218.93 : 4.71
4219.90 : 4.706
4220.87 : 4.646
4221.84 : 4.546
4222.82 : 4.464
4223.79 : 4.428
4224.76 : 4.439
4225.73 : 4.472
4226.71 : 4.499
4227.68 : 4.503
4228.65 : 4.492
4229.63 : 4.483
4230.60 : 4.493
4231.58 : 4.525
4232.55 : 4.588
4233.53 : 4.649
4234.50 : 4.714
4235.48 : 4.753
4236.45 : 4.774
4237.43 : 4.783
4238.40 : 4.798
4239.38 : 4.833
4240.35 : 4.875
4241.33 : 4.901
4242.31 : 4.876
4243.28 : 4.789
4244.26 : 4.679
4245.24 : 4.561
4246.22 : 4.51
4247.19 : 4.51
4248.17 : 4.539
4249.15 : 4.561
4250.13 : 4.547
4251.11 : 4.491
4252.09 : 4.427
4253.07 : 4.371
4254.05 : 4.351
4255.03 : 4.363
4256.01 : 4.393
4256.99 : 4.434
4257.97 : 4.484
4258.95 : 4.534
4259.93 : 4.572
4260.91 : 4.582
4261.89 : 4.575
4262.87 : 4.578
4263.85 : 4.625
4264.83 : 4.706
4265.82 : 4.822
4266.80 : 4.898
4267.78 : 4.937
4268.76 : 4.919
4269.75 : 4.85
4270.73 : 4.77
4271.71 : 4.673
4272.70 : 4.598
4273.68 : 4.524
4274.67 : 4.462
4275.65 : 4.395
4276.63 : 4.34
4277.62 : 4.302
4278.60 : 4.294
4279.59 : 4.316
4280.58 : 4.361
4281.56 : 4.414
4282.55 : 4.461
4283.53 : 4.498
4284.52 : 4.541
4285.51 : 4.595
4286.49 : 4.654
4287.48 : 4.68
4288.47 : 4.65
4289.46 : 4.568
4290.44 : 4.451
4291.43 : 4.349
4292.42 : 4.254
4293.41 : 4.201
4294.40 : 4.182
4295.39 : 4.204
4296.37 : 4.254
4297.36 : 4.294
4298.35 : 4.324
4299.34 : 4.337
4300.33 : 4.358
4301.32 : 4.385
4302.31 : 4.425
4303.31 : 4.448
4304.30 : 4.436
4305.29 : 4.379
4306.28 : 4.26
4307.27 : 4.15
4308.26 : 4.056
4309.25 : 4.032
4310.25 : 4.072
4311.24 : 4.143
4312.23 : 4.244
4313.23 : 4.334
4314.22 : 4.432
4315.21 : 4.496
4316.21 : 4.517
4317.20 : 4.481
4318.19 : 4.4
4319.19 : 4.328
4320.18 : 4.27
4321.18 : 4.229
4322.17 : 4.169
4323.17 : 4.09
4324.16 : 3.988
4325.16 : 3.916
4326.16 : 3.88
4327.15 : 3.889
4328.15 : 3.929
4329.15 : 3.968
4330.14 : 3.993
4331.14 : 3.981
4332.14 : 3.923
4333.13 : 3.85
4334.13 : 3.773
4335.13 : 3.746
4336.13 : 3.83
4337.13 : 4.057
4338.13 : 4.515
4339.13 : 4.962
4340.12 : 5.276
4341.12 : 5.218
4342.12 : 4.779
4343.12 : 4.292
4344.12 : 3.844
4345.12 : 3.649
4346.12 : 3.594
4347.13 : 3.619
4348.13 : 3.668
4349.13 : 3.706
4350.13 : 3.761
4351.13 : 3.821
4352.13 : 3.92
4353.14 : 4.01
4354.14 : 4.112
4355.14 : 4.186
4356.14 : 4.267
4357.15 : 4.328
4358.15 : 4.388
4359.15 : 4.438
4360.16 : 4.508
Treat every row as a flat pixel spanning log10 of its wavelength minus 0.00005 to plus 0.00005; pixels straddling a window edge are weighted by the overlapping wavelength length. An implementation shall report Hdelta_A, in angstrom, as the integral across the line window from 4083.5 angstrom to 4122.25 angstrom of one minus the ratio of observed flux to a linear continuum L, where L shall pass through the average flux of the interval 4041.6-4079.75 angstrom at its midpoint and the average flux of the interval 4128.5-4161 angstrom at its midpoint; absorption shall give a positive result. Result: 4.5 angstrom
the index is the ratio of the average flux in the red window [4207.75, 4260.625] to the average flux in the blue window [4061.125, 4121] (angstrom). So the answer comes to 1.1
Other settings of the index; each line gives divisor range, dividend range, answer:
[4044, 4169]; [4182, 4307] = 1.00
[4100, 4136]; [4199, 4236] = 1.05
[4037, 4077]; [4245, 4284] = 0.93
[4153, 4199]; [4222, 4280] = 0.96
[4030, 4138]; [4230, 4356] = 0.95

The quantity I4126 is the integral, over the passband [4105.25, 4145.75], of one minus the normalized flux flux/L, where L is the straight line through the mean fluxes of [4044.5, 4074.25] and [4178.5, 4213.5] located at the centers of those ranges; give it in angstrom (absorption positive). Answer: 2.95 angstrom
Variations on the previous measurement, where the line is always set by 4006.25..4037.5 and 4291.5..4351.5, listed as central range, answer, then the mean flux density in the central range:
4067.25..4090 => 1.2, 4.57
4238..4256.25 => -0.9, 4.6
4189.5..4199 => -0.5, 4.77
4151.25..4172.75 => -1.0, 4.82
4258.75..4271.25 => -1.1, 4.73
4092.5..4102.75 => 1.7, 4.01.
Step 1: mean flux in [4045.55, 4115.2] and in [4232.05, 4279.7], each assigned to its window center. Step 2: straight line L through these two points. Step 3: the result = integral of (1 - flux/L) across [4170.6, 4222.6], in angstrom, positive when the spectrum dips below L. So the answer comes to -1.32 angstrom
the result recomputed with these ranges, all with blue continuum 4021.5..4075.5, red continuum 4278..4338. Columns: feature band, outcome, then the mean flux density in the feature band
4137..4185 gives -1.1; 4.75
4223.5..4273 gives -2.4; 4.62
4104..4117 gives 2.1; 4.02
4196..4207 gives -0.1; 4.57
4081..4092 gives 0.8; 4.51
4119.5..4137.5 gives 0.6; 4.58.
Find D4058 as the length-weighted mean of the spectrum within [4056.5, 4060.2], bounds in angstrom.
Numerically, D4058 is 4.78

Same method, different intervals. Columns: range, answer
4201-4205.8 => 4.59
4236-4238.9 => 4.78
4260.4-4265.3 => 4.62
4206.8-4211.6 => 4.66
